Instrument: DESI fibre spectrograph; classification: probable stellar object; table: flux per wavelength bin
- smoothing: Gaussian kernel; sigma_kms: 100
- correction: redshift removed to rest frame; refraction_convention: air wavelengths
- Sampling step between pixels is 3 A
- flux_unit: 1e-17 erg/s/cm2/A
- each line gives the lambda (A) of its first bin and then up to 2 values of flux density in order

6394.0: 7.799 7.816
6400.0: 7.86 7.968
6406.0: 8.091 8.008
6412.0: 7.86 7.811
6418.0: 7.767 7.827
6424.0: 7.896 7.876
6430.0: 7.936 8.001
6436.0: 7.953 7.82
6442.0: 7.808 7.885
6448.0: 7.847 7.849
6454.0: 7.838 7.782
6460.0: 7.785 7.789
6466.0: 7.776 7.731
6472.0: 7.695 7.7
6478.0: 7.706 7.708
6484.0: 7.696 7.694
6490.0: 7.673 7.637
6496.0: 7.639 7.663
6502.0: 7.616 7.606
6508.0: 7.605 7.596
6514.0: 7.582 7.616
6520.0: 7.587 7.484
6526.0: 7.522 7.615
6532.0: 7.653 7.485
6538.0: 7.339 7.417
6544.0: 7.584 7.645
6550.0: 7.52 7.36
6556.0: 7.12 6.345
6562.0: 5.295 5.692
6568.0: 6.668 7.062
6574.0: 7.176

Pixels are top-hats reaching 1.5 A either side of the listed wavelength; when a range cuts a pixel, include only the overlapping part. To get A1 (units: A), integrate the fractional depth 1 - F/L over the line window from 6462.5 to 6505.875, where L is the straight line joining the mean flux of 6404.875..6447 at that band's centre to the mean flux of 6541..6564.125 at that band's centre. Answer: -1.3 A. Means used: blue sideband 7.89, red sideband 6.97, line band 7.69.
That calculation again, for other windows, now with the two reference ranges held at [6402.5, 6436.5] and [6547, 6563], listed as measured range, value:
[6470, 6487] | -0.6 A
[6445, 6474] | -0.7 A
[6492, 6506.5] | -0.7 A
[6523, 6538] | -1.0 A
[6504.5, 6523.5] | -1.1 A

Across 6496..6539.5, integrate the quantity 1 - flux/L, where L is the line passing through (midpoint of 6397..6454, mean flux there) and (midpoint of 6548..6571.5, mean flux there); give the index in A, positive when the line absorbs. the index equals -3.4 A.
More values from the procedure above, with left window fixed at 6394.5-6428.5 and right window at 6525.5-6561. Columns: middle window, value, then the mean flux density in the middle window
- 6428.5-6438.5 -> -0.2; 7.95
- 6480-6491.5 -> -0.2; 7.69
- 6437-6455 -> -0.2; 7.84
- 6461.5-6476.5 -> -0.2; 7.74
